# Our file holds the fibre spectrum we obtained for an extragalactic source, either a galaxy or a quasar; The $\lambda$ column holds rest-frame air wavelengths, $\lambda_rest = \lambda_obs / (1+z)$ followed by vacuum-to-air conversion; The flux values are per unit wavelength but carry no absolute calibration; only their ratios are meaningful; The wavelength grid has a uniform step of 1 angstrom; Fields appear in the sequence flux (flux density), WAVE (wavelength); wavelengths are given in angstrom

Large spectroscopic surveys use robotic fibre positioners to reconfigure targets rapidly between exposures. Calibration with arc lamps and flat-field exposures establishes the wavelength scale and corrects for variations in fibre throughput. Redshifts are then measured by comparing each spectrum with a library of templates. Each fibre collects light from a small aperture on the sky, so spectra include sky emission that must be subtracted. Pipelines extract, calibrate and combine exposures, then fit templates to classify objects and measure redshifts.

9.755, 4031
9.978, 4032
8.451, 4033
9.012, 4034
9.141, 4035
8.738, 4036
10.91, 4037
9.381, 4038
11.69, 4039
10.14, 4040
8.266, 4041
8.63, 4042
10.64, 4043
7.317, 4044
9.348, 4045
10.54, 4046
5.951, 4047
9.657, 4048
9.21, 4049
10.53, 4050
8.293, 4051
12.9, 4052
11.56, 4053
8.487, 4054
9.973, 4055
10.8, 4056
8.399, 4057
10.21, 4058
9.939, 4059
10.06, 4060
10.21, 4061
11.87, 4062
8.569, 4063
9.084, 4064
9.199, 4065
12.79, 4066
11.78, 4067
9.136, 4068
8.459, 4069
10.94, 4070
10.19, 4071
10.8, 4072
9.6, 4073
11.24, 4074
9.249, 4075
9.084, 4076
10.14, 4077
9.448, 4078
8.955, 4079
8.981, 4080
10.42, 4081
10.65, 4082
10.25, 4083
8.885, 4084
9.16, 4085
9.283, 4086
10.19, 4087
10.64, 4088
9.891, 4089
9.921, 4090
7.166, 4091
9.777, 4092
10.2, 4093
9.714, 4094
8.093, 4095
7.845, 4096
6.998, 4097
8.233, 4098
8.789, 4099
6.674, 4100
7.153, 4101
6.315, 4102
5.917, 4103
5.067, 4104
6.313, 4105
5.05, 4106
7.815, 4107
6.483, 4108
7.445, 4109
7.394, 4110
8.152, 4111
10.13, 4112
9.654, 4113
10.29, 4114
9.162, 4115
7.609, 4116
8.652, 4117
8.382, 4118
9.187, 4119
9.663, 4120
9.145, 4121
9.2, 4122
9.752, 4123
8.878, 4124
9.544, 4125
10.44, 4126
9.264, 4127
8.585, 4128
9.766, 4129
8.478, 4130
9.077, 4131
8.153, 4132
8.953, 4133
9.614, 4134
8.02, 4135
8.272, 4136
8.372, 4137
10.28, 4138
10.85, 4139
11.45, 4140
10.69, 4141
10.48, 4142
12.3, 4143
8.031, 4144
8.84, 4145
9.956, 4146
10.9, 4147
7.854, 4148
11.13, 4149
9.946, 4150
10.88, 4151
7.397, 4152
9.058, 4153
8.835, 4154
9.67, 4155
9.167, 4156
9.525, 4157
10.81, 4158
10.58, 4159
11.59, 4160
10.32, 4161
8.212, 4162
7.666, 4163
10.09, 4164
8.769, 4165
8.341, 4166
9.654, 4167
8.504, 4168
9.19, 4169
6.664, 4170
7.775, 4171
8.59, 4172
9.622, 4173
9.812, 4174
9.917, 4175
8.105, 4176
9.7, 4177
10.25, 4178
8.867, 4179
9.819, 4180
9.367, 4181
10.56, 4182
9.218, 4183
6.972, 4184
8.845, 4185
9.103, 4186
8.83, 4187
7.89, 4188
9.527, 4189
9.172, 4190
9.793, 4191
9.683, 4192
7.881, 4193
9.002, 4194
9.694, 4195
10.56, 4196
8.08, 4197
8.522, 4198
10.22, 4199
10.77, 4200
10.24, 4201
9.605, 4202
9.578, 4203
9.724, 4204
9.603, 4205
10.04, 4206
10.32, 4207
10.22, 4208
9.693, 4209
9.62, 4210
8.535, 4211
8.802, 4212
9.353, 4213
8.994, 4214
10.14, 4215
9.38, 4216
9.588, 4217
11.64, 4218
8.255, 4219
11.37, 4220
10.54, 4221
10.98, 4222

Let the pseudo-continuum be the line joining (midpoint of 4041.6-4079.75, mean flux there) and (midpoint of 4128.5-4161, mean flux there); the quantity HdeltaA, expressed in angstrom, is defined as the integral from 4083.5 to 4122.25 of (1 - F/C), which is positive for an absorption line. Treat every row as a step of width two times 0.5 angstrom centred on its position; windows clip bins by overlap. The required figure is 5.6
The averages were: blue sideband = 9.82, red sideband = 9.66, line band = 8.34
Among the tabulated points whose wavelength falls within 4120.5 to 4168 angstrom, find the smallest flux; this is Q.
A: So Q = 7.397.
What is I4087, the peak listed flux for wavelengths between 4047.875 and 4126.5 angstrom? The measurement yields 12.9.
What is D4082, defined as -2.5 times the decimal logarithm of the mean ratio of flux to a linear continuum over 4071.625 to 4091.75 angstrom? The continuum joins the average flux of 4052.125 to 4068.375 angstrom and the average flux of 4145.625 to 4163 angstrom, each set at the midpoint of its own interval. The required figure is 0.04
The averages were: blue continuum 10.2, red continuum 9.69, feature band 9.69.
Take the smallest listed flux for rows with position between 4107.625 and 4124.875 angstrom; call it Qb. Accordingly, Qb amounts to 6.483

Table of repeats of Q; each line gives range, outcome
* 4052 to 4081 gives 8.399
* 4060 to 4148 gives 5.05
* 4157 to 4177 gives 6.664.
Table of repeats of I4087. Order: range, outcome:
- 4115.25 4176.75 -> 12.3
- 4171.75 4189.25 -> 10.56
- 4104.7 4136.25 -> 10.44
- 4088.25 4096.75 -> 10.2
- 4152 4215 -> 11.59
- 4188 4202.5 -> 10.77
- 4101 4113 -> 10.13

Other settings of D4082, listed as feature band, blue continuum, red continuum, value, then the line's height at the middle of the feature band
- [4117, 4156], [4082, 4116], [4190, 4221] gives -0.078 mag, 8.79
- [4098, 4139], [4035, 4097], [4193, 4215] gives 0.149 mag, 9.64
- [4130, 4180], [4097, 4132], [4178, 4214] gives -0.071 mag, 8.81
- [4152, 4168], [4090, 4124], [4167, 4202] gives -0.066 mag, 8.83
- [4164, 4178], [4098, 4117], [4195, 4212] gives 0.006 mag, 8.97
